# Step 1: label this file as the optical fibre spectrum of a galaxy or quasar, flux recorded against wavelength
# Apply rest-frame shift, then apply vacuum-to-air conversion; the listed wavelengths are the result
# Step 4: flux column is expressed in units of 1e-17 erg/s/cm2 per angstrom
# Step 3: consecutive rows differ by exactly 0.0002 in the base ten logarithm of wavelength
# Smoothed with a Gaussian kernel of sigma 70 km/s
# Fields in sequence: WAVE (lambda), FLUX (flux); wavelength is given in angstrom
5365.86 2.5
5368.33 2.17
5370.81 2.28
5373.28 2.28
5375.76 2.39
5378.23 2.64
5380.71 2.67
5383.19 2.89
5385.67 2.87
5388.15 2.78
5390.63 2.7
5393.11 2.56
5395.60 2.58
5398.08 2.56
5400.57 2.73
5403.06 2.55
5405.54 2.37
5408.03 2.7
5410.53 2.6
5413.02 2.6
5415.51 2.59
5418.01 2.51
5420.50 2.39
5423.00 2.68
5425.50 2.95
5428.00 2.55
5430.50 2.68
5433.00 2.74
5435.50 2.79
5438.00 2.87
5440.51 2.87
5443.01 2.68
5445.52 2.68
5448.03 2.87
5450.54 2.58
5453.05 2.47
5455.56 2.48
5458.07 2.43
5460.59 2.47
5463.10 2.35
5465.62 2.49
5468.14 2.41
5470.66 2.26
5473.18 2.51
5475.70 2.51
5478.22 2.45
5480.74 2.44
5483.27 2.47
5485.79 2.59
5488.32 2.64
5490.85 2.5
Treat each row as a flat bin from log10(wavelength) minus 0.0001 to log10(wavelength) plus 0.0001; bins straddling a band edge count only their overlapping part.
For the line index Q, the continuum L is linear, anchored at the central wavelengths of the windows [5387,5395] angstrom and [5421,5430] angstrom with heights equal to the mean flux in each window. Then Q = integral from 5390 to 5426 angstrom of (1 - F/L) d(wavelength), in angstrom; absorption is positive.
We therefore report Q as 1.2 angstrom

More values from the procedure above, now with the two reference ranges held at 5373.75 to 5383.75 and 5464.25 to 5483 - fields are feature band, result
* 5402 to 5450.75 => -2.8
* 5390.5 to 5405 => -0.1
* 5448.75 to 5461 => -0.2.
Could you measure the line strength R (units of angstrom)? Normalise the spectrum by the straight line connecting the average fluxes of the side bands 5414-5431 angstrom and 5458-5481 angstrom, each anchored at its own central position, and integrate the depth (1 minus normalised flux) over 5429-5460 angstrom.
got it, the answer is -1.7 angstrom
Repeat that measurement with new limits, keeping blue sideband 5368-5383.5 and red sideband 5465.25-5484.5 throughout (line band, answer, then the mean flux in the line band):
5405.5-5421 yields -0.64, 2.56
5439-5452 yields -1.52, 2.73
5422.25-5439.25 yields -2.09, 2.75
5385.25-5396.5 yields -1.04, 2.69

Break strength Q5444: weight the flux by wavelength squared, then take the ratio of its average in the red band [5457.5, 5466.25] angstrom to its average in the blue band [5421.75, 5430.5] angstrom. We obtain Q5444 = 0.9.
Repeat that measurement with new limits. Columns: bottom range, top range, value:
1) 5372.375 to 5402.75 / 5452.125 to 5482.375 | 0.95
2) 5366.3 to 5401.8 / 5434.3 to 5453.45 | 1.09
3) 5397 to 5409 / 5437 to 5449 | 1.10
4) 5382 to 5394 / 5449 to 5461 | 0.92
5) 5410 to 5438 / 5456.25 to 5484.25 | 0.93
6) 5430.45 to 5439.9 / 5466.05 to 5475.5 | 0.88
